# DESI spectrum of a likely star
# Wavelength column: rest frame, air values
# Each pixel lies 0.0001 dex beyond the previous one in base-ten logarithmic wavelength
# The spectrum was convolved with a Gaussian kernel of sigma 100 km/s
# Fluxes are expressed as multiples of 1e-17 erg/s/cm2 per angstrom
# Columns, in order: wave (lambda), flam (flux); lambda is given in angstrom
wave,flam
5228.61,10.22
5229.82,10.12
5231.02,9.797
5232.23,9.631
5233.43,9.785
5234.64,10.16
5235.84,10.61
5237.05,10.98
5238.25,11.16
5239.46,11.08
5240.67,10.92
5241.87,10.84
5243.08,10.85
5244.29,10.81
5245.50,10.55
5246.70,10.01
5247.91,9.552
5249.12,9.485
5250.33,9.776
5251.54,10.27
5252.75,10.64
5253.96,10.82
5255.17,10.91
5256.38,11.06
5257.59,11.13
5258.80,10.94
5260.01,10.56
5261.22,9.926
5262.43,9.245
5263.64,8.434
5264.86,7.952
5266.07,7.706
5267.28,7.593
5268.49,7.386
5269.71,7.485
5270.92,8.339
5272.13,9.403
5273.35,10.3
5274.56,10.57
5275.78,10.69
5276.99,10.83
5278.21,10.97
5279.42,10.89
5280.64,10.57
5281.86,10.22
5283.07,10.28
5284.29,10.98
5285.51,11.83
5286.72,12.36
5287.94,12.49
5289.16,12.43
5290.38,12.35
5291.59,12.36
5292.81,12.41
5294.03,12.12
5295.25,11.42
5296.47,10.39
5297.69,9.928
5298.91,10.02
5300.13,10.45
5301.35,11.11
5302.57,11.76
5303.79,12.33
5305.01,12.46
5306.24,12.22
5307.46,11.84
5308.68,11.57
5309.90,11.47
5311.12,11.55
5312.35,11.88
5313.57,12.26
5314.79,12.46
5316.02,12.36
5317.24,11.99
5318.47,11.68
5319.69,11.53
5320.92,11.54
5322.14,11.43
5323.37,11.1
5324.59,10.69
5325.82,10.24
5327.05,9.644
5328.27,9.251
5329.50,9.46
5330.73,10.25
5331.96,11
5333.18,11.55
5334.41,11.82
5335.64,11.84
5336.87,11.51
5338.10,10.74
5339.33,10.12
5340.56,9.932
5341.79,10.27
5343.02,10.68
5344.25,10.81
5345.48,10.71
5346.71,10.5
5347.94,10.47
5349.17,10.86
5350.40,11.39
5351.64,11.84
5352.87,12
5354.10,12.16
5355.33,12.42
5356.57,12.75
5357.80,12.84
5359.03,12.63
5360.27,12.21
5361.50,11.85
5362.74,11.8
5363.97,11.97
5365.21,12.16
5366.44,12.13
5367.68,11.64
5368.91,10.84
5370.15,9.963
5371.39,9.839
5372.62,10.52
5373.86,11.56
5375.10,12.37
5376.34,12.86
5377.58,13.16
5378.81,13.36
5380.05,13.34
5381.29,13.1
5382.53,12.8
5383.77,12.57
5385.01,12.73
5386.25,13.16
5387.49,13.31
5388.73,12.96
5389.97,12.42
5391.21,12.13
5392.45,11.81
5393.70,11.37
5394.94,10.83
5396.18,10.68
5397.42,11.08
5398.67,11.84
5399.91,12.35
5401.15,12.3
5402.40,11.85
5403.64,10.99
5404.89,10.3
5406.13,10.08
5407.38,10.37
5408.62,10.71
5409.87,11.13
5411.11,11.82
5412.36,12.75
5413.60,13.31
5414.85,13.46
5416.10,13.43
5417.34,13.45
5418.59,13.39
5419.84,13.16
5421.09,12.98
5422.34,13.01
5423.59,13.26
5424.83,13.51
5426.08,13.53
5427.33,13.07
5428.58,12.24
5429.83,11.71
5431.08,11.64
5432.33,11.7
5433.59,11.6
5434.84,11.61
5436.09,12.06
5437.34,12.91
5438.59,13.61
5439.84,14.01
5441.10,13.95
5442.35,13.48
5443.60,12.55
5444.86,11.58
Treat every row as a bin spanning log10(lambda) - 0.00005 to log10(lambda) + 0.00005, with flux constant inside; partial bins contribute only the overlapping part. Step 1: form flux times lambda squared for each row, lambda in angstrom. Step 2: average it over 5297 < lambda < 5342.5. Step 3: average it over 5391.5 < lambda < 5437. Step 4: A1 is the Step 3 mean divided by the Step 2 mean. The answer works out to 1.1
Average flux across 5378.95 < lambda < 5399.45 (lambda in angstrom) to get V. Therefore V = 12.3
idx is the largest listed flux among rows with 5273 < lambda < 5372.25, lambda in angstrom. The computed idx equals 12.84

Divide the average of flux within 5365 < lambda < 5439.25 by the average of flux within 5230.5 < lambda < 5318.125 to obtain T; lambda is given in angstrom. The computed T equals 1.1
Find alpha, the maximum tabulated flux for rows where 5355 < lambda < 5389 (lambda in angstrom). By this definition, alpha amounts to 13.36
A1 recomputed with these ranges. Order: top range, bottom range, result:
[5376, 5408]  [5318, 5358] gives 1.11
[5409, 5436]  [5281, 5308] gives 1.15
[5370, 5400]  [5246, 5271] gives 1.34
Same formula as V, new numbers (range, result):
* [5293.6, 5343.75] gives 11.2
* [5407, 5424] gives 12.6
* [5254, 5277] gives 9.5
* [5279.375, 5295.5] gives 11.7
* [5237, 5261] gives 10.6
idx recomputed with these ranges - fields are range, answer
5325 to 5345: 11.84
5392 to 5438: 13.53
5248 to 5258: 11.13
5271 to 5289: 12.49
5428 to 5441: 14.01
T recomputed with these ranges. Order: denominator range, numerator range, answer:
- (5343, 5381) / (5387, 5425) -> 1.03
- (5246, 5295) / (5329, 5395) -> 1.13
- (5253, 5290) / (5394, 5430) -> 1.20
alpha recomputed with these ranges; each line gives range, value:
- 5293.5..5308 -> 12.46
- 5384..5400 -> 13.31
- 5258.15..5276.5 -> 10.94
